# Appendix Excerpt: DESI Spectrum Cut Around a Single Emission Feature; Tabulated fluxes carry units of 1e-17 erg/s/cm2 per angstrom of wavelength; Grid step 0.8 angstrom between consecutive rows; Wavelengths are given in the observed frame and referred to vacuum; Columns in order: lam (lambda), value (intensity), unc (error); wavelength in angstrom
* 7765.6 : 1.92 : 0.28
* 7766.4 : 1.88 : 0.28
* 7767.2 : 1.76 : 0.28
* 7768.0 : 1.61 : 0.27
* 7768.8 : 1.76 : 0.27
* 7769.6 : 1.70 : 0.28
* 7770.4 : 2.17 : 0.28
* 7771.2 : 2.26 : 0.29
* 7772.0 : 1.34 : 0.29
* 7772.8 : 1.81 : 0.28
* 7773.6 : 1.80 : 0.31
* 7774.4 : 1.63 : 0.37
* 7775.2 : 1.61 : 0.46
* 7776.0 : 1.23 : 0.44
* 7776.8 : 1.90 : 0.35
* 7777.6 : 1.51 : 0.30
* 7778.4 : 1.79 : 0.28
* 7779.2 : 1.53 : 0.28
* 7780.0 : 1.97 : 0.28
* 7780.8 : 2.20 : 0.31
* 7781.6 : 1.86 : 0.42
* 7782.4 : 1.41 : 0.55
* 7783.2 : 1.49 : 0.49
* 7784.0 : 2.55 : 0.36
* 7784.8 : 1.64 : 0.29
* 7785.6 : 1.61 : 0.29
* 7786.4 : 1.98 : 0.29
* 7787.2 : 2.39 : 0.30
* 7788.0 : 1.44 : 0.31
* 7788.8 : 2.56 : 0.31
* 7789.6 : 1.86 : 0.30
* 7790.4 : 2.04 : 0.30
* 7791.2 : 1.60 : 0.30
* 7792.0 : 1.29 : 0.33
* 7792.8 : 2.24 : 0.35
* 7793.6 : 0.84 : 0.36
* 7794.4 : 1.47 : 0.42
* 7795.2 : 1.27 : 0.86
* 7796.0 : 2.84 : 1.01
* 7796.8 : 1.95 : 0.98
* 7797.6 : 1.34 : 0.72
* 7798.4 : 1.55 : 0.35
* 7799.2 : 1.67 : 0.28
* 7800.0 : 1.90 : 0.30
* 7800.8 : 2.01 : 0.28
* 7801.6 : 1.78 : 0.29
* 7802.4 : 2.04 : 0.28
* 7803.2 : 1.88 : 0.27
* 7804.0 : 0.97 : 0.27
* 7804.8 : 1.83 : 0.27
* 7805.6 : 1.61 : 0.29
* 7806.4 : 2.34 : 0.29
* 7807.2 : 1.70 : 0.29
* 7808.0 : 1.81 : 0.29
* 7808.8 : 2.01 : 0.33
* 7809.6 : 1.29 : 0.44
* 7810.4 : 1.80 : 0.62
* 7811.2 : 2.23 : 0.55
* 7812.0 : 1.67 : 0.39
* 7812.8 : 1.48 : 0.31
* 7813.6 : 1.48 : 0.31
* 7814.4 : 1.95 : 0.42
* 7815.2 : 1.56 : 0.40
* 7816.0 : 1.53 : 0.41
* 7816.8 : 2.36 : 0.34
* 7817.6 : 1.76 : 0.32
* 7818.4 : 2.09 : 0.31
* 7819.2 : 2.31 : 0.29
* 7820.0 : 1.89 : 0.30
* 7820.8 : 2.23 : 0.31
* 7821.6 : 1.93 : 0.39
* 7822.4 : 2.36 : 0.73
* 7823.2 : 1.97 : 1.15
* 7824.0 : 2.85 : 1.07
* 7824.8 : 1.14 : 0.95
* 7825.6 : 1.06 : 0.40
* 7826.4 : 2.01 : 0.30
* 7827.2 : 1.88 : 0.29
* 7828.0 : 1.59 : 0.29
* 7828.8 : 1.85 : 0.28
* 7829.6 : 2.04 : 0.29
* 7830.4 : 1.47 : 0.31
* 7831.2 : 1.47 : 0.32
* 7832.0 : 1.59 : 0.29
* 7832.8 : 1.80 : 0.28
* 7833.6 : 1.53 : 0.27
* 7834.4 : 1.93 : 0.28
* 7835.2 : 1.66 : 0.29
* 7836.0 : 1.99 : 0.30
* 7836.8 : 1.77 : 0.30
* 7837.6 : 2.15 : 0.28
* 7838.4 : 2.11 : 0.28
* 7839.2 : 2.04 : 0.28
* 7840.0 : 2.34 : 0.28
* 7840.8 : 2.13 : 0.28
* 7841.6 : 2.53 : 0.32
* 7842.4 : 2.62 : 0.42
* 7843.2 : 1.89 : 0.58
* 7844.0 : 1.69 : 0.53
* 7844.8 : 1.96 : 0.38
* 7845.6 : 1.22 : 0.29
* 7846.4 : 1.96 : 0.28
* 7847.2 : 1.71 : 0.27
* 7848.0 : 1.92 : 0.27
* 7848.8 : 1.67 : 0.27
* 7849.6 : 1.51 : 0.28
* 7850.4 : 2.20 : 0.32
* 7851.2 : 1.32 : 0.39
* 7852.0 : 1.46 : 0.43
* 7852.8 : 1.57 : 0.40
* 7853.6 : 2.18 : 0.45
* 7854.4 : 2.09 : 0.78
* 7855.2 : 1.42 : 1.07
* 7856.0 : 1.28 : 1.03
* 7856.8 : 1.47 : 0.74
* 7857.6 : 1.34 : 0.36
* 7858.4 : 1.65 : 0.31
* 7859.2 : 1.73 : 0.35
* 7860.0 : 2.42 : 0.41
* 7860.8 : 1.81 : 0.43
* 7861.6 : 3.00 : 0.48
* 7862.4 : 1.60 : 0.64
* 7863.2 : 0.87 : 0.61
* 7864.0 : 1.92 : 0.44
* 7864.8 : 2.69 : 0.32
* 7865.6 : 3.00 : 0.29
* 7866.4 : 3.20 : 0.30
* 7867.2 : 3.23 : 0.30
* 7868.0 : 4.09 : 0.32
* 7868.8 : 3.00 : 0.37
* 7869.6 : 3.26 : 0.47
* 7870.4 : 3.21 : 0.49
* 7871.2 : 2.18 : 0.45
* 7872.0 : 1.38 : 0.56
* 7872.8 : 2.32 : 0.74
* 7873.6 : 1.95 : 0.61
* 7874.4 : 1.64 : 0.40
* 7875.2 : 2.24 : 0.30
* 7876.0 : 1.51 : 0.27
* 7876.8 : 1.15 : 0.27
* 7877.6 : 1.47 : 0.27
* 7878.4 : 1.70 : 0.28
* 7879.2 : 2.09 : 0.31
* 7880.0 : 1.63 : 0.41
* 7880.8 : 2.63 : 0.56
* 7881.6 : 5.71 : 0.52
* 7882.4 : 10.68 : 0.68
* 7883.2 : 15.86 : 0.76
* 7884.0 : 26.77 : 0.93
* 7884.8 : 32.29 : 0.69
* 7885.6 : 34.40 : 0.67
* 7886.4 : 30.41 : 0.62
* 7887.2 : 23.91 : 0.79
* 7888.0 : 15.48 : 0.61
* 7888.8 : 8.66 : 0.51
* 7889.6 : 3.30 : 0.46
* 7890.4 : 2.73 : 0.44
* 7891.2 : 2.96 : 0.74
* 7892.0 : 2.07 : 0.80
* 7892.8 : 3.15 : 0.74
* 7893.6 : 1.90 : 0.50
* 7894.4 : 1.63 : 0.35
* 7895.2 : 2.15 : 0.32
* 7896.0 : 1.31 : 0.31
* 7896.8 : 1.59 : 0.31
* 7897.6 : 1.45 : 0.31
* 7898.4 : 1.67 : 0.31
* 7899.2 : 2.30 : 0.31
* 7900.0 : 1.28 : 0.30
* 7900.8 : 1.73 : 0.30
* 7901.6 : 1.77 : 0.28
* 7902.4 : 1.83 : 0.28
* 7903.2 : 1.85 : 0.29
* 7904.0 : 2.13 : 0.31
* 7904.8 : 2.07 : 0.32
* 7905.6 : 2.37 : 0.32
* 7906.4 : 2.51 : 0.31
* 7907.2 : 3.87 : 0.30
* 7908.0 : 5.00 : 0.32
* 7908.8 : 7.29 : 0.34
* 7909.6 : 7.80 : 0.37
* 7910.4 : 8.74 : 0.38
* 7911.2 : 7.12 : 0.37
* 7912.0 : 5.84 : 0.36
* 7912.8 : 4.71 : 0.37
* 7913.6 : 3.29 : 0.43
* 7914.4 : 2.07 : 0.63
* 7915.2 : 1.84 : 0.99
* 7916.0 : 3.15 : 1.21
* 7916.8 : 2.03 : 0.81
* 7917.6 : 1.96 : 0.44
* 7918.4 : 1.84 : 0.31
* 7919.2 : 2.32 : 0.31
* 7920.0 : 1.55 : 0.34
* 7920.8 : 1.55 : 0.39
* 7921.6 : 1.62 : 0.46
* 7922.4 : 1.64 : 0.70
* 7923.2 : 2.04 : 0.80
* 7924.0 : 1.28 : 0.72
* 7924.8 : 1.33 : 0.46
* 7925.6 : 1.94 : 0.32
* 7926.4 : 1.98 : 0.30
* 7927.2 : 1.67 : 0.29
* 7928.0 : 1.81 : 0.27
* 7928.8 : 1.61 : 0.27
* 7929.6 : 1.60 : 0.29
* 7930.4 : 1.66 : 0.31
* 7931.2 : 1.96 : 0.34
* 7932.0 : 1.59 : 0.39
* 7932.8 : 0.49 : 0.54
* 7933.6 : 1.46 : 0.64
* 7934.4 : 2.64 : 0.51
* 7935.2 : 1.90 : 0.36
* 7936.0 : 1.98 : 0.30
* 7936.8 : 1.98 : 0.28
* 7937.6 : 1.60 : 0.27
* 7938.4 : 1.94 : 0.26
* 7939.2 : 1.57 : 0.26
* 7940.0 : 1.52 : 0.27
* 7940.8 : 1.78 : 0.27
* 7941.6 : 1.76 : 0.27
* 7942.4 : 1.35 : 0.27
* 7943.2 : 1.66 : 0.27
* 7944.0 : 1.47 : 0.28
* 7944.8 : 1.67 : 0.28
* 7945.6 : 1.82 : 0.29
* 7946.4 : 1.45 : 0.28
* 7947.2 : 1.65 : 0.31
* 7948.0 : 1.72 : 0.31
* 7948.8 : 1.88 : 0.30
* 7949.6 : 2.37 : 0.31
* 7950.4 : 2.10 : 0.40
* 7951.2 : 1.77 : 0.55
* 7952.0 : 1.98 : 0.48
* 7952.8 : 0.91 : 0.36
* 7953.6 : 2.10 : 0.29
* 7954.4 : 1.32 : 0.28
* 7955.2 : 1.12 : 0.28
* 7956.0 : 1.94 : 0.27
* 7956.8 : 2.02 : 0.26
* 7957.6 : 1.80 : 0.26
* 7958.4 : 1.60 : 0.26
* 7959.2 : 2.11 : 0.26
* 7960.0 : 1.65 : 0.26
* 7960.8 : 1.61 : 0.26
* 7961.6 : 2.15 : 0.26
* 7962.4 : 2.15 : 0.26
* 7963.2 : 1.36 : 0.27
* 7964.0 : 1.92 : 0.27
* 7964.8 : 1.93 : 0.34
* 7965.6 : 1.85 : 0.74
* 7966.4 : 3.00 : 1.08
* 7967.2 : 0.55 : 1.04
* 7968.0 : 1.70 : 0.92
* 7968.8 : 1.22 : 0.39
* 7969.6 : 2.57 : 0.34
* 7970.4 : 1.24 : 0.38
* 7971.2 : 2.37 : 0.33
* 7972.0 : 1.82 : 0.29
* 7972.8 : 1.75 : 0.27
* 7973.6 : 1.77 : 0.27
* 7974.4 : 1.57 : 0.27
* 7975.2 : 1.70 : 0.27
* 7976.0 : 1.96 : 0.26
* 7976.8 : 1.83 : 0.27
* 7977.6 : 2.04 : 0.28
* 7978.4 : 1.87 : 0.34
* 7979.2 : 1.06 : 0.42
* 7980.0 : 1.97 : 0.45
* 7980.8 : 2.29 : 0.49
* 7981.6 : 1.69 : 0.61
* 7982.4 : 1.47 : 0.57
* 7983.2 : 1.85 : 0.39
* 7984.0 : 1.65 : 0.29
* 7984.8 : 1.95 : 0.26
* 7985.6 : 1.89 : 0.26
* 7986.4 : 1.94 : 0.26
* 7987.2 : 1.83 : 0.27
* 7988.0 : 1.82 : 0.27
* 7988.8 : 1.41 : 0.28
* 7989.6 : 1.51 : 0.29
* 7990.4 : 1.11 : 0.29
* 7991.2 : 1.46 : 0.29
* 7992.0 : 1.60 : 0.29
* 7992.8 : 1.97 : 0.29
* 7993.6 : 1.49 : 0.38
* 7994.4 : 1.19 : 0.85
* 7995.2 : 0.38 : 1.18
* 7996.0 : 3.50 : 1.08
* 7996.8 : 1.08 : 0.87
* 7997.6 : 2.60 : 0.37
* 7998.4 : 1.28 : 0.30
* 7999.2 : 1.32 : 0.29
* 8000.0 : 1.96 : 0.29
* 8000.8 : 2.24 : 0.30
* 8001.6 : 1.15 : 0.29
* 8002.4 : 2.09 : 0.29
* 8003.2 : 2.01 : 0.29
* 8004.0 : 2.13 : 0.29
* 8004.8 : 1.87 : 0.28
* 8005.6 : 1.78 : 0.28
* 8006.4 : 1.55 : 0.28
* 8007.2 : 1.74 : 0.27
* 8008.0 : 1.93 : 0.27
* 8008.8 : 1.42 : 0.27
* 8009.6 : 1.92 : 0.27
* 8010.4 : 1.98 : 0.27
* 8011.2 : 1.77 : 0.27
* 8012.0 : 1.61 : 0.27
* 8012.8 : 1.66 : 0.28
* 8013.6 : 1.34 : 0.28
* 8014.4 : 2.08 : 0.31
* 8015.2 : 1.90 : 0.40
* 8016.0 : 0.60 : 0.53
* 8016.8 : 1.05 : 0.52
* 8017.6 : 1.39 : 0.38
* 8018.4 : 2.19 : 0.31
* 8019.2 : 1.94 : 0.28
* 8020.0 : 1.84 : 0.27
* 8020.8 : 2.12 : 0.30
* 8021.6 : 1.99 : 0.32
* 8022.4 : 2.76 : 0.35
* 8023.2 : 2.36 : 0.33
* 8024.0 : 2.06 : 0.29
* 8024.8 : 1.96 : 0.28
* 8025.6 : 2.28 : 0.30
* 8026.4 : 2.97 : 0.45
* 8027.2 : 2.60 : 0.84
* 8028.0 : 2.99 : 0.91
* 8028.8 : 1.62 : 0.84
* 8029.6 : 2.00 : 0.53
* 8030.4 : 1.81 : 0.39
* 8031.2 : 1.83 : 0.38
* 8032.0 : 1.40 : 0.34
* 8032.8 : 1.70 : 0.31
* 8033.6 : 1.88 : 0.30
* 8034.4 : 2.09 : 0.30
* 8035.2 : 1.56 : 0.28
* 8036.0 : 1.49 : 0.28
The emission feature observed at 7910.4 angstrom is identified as [N II] 6583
